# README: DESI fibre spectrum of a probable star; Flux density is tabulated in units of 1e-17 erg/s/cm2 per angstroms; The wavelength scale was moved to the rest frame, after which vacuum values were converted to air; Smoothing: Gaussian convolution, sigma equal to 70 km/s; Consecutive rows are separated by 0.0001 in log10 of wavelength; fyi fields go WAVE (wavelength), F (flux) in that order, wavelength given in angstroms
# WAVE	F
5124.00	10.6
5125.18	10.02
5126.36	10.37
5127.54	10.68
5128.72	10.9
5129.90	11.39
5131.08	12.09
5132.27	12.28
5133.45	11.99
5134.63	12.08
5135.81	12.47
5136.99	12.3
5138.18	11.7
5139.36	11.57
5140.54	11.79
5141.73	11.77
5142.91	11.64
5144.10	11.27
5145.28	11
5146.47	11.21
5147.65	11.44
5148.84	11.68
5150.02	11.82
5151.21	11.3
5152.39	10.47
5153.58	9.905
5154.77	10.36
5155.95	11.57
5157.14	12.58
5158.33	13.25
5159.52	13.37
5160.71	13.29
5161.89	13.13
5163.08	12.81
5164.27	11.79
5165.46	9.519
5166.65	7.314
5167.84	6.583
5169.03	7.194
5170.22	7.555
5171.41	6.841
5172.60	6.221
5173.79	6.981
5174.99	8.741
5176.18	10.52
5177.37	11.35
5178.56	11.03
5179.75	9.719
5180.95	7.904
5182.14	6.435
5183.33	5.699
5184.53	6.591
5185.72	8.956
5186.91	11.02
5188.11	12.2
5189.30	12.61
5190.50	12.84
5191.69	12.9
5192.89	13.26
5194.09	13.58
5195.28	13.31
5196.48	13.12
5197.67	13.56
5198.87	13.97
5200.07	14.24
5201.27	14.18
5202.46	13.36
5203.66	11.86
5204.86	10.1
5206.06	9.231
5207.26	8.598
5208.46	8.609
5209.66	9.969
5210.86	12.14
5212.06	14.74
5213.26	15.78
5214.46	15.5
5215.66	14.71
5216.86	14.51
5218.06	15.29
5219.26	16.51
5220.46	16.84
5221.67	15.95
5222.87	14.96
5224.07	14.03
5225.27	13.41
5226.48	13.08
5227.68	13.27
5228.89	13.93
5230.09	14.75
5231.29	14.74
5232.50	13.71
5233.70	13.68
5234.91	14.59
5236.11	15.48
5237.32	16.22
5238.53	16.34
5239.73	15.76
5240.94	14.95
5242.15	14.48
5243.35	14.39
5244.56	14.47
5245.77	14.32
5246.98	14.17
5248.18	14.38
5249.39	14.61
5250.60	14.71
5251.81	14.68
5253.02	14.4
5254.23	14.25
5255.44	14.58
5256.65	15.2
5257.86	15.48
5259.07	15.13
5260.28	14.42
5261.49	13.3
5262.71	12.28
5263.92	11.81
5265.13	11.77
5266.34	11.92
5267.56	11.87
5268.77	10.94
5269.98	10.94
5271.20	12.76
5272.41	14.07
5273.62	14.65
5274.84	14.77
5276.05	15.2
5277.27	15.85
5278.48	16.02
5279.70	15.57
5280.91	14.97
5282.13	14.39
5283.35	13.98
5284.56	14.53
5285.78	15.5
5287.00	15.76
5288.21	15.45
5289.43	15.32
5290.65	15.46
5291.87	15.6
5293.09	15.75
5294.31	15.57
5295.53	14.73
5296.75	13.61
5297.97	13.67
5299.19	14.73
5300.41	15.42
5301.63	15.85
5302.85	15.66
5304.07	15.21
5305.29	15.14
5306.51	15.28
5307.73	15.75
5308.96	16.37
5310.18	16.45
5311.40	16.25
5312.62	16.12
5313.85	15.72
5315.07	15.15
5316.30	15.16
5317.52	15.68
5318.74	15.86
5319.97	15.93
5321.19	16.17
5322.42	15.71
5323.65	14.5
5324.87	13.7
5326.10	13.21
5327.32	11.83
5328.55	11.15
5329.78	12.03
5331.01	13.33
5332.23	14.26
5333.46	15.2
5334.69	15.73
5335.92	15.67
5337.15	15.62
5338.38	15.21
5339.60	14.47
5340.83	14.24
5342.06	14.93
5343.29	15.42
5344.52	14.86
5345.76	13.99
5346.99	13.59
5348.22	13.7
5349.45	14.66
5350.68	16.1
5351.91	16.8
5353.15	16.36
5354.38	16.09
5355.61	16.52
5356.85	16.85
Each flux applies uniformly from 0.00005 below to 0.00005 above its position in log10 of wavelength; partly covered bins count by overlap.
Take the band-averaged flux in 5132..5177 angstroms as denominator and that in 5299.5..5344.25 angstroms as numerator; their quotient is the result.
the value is 1.39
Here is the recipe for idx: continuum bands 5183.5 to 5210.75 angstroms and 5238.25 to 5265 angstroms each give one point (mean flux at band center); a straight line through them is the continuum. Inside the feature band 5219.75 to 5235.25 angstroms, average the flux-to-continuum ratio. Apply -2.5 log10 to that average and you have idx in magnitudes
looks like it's -0.10 mag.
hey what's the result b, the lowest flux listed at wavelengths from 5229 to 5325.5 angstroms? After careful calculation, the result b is 10.94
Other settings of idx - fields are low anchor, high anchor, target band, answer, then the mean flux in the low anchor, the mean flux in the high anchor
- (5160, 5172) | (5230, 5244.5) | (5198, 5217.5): 0.01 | 9.64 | 14.9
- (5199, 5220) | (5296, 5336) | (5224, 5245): -0.09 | 13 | 14.9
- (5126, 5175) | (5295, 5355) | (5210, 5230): -0.17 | 10.8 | 14.9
